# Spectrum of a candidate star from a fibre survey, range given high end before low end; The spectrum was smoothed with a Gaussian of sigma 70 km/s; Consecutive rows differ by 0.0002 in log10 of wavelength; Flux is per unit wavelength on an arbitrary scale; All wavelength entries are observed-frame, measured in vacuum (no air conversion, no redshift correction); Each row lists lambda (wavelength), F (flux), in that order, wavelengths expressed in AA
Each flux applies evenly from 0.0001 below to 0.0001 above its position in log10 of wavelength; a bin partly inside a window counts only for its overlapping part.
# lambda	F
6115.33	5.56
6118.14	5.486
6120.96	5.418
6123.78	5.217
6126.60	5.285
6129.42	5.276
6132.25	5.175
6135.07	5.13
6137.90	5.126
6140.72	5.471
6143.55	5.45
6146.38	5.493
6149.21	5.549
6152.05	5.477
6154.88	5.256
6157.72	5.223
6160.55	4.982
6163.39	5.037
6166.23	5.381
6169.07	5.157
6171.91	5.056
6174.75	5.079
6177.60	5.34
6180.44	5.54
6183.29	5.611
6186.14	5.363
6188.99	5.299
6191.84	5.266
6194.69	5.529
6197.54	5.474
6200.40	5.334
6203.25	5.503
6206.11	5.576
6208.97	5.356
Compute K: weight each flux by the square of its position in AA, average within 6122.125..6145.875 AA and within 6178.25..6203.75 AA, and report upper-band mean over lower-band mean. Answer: 1.0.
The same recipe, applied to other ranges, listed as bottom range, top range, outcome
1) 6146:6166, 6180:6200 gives 1.04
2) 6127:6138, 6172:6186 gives 1.05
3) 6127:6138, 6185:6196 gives 1.05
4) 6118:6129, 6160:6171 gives 0.98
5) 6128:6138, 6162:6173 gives 1.01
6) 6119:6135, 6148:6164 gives 1.01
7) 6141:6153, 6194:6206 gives 1.01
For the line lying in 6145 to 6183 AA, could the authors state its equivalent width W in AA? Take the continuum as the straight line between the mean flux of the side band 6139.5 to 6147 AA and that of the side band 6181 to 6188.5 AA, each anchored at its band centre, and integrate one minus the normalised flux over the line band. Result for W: 1.3 AA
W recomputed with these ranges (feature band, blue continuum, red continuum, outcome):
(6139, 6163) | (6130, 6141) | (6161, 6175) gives -0.80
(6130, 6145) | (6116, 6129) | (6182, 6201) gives 0.28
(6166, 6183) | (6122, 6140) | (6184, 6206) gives 0.25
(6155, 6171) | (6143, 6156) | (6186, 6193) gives 0.70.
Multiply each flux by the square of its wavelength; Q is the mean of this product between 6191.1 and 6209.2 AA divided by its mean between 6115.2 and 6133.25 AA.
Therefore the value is 1.0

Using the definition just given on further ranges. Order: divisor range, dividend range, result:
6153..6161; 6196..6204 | 1.06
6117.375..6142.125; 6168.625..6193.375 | 1.02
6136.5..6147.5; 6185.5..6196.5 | 1.01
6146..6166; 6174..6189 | 1.03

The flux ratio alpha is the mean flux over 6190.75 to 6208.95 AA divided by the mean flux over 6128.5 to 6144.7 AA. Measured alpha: 1.03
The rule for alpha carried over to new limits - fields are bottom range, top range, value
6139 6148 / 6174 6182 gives 0.98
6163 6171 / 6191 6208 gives 1.05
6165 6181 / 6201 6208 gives 1.05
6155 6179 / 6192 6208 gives 1.06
